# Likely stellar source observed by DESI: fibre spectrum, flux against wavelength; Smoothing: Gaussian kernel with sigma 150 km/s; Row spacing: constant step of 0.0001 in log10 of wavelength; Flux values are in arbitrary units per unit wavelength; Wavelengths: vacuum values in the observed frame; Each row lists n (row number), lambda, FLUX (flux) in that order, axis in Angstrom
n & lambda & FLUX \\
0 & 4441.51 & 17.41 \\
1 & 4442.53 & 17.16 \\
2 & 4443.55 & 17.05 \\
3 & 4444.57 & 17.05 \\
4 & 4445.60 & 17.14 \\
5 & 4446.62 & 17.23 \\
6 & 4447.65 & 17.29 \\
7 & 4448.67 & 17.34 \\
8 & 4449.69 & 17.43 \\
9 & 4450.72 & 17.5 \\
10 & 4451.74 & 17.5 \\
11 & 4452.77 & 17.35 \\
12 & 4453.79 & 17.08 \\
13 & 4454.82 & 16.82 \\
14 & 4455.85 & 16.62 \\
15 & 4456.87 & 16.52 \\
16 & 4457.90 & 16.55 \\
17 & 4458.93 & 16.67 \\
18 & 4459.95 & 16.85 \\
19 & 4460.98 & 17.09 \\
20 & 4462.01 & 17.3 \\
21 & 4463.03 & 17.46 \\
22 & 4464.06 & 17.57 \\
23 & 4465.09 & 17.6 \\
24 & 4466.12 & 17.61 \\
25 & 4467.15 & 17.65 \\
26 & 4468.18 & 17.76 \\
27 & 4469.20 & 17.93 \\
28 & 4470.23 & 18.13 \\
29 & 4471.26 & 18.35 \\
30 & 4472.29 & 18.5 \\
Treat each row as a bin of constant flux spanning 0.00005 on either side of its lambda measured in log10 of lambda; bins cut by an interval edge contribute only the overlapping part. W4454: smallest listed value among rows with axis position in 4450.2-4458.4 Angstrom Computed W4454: 16.52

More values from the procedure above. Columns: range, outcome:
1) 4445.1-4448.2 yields 17.14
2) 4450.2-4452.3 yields 17.5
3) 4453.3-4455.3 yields 16.82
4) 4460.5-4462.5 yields 17.09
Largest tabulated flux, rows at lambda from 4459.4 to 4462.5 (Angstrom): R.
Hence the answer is 17.3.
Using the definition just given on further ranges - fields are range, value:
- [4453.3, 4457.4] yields 17.08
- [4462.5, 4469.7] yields 17.93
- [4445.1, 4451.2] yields 17.5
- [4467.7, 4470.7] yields 18.13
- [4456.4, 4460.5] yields 16.85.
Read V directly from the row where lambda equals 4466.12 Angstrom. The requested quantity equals 17.61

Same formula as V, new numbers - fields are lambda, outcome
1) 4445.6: 17.14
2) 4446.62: 17.23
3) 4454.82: 16.82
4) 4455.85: 16.62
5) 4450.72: 17.5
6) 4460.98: 17.09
